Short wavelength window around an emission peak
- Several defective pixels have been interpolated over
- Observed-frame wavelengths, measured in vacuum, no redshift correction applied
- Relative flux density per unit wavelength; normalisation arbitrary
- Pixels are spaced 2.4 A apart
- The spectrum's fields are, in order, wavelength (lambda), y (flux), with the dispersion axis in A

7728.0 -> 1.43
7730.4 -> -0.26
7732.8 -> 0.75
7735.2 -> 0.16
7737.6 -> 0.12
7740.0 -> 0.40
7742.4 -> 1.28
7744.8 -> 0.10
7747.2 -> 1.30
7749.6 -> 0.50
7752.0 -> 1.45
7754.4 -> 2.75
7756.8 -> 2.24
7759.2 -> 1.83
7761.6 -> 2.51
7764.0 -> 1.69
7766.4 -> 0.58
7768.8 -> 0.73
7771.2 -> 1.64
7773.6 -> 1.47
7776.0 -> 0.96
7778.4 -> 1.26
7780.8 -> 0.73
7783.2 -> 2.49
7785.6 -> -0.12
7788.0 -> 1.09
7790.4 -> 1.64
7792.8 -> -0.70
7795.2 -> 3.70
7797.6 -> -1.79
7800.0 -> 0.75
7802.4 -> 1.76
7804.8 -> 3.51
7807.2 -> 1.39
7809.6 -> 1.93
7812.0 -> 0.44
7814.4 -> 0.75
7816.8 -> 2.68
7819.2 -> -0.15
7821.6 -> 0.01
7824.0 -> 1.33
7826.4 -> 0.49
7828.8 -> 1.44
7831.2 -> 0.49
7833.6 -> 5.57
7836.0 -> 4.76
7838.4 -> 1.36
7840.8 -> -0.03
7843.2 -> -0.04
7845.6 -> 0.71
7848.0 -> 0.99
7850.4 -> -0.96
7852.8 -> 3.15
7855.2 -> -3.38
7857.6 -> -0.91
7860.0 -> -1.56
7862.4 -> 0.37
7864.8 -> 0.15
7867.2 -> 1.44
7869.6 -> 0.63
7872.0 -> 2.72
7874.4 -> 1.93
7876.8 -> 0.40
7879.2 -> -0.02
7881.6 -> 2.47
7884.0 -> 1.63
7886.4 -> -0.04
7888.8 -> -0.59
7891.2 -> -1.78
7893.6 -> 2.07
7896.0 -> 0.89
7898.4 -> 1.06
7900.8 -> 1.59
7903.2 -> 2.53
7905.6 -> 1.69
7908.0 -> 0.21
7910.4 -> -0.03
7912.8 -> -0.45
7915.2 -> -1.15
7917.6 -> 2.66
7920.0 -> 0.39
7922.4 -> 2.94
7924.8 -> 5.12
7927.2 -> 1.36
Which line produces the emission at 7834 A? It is H-gamma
